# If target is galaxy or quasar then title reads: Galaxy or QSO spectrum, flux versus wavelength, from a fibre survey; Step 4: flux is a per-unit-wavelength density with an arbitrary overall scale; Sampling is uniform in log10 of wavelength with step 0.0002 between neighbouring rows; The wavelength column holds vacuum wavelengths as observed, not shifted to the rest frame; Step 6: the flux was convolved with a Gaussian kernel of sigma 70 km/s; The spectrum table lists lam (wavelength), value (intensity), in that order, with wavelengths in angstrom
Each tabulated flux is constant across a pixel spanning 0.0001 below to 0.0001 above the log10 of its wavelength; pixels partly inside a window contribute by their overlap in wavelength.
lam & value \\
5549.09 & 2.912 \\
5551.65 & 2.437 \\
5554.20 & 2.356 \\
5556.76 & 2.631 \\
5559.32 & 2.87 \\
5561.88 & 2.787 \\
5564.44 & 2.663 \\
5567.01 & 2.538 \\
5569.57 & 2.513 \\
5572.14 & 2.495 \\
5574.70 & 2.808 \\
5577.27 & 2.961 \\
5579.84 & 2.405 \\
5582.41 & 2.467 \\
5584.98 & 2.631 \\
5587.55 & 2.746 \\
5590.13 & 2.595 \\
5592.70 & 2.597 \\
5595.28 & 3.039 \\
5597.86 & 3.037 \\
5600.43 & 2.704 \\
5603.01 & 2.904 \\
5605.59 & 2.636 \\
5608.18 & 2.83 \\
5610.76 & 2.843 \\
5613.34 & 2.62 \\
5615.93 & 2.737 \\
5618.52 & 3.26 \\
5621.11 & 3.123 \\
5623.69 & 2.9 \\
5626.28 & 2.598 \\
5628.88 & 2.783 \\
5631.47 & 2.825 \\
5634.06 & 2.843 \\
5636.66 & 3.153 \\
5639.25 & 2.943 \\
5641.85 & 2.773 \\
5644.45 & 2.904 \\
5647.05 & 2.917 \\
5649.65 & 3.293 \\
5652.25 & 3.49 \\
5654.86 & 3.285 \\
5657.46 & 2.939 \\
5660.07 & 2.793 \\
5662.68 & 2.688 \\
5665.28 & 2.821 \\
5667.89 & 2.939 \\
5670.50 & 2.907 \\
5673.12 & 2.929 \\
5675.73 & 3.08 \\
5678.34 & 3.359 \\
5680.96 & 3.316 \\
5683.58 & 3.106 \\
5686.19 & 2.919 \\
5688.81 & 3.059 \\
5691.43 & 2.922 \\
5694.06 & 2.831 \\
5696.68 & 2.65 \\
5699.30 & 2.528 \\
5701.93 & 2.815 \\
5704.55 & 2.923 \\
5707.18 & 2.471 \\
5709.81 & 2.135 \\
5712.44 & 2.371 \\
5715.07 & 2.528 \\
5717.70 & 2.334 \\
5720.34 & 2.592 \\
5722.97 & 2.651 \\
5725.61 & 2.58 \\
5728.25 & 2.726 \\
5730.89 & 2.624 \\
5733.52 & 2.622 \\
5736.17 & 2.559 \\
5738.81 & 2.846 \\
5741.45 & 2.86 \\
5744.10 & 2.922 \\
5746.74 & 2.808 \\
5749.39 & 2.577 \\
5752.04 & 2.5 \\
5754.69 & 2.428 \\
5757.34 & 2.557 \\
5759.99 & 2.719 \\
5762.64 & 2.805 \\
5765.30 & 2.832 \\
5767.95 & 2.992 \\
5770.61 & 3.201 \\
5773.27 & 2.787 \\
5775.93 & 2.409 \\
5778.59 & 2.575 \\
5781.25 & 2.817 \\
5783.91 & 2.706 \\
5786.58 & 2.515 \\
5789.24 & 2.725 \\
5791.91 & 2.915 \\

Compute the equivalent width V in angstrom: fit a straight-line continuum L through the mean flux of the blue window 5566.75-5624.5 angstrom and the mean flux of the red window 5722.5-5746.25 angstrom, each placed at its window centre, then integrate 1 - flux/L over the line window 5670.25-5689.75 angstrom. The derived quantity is -2.6 angstrom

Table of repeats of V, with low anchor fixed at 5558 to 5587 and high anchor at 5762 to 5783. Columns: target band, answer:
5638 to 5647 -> -0.58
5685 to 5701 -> -0.45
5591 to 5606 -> -0.86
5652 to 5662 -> -1.28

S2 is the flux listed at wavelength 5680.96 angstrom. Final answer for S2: 3.316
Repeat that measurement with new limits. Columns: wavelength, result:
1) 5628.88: 2.783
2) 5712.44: 2.371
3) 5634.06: 2.843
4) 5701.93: 2.815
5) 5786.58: 2.515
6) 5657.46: 2.939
